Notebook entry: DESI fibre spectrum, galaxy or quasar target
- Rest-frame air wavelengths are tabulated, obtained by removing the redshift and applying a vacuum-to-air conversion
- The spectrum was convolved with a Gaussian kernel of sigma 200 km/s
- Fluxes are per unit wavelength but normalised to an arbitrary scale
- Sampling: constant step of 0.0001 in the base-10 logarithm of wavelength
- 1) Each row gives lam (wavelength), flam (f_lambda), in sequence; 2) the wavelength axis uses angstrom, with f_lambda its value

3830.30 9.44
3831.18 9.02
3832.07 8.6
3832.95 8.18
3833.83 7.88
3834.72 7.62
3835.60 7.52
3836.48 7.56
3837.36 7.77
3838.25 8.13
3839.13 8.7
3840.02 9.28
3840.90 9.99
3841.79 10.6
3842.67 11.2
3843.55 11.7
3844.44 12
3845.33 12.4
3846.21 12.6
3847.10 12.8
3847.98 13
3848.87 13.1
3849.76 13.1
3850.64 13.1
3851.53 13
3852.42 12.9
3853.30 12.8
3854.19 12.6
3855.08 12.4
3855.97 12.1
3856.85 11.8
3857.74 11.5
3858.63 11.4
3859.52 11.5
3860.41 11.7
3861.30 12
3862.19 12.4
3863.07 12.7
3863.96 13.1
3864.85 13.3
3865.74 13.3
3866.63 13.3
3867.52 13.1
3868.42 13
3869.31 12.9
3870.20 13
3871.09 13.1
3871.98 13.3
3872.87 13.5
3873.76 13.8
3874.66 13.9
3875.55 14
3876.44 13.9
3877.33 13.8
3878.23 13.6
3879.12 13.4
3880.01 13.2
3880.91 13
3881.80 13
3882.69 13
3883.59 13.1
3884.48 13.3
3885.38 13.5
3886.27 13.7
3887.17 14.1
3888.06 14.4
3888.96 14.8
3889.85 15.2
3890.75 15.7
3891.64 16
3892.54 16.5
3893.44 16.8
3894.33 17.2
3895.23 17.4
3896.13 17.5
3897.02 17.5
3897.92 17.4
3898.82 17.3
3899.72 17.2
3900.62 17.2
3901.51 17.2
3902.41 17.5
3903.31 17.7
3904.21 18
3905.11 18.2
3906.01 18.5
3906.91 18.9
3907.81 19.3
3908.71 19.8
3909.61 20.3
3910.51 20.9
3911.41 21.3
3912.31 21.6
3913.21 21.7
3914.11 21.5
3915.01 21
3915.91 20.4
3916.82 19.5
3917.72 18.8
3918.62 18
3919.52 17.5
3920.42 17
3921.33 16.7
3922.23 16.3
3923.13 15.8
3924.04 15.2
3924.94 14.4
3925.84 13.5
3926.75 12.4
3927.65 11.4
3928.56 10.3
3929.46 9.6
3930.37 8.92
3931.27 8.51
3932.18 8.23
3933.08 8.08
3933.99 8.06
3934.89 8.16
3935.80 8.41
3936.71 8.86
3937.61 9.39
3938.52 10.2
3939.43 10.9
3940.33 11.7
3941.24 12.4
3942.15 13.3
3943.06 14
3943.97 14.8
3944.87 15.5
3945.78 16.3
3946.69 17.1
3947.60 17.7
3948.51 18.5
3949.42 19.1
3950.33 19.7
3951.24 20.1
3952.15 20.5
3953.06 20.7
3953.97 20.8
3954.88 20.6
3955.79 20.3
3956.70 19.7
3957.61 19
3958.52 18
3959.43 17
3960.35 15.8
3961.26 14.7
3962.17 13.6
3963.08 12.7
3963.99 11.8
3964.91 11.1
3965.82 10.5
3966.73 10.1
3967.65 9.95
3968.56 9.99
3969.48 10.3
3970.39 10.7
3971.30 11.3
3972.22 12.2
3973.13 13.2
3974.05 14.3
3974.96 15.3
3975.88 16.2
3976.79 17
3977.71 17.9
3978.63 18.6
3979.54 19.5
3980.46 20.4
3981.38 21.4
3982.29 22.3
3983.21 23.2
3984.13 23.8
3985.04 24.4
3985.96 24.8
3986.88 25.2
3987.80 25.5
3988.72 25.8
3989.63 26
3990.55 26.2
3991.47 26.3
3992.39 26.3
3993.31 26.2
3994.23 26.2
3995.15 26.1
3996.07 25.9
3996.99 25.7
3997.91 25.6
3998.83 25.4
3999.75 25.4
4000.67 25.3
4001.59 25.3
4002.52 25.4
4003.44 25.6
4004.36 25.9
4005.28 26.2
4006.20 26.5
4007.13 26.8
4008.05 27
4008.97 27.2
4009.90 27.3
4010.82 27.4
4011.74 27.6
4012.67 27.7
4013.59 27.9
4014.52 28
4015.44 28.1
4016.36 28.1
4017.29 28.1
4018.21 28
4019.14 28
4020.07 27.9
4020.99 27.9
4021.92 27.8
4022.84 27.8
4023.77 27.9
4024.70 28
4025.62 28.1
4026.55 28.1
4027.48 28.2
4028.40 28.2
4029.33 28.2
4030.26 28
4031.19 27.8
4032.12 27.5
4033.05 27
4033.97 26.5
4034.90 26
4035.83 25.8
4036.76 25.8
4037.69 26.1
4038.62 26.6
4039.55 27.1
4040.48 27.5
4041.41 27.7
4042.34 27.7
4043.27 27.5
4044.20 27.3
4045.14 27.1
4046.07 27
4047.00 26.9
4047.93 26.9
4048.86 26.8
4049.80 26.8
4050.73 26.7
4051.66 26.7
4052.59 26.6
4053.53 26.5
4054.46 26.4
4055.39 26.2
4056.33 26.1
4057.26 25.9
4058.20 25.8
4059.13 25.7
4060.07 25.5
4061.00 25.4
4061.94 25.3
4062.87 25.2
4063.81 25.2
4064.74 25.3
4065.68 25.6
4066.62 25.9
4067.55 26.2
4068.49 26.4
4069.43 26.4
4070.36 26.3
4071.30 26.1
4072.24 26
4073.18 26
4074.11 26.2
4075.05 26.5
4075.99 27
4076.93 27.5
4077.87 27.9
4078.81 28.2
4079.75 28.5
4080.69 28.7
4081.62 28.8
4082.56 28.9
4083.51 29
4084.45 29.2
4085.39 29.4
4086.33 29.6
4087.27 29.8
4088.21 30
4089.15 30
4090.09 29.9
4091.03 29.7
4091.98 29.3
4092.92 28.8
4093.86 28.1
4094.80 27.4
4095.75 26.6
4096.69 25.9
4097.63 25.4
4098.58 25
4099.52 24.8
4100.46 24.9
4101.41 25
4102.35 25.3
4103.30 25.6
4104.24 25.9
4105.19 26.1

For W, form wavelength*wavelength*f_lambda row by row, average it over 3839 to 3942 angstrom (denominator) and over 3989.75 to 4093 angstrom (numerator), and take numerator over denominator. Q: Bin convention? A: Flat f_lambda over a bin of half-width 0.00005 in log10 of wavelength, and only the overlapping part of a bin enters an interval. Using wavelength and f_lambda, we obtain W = 2.06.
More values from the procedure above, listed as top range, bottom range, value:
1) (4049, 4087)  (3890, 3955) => 1.80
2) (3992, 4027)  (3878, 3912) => 1.74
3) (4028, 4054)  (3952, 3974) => 1.91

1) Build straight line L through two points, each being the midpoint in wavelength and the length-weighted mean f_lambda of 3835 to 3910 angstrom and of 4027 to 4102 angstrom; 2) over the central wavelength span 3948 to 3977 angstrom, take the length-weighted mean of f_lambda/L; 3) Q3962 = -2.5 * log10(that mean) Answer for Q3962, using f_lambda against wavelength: 0.27 mag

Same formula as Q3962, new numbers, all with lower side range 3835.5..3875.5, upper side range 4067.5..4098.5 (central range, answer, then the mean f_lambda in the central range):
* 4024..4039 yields -0.13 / 27.3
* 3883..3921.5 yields -0.15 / 17.6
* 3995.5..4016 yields -0.18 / 26.5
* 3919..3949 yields 0.34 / 12.7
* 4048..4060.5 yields -0.02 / 26.3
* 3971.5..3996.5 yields -0.04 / 21.8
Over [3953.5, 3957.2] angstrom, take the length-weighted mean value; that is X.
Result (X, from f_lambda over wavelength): 20.4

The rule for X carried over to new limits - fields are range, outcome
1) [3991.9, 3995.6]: 26.2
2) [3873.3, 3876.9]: 13.9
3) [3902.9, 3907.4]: 18.3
